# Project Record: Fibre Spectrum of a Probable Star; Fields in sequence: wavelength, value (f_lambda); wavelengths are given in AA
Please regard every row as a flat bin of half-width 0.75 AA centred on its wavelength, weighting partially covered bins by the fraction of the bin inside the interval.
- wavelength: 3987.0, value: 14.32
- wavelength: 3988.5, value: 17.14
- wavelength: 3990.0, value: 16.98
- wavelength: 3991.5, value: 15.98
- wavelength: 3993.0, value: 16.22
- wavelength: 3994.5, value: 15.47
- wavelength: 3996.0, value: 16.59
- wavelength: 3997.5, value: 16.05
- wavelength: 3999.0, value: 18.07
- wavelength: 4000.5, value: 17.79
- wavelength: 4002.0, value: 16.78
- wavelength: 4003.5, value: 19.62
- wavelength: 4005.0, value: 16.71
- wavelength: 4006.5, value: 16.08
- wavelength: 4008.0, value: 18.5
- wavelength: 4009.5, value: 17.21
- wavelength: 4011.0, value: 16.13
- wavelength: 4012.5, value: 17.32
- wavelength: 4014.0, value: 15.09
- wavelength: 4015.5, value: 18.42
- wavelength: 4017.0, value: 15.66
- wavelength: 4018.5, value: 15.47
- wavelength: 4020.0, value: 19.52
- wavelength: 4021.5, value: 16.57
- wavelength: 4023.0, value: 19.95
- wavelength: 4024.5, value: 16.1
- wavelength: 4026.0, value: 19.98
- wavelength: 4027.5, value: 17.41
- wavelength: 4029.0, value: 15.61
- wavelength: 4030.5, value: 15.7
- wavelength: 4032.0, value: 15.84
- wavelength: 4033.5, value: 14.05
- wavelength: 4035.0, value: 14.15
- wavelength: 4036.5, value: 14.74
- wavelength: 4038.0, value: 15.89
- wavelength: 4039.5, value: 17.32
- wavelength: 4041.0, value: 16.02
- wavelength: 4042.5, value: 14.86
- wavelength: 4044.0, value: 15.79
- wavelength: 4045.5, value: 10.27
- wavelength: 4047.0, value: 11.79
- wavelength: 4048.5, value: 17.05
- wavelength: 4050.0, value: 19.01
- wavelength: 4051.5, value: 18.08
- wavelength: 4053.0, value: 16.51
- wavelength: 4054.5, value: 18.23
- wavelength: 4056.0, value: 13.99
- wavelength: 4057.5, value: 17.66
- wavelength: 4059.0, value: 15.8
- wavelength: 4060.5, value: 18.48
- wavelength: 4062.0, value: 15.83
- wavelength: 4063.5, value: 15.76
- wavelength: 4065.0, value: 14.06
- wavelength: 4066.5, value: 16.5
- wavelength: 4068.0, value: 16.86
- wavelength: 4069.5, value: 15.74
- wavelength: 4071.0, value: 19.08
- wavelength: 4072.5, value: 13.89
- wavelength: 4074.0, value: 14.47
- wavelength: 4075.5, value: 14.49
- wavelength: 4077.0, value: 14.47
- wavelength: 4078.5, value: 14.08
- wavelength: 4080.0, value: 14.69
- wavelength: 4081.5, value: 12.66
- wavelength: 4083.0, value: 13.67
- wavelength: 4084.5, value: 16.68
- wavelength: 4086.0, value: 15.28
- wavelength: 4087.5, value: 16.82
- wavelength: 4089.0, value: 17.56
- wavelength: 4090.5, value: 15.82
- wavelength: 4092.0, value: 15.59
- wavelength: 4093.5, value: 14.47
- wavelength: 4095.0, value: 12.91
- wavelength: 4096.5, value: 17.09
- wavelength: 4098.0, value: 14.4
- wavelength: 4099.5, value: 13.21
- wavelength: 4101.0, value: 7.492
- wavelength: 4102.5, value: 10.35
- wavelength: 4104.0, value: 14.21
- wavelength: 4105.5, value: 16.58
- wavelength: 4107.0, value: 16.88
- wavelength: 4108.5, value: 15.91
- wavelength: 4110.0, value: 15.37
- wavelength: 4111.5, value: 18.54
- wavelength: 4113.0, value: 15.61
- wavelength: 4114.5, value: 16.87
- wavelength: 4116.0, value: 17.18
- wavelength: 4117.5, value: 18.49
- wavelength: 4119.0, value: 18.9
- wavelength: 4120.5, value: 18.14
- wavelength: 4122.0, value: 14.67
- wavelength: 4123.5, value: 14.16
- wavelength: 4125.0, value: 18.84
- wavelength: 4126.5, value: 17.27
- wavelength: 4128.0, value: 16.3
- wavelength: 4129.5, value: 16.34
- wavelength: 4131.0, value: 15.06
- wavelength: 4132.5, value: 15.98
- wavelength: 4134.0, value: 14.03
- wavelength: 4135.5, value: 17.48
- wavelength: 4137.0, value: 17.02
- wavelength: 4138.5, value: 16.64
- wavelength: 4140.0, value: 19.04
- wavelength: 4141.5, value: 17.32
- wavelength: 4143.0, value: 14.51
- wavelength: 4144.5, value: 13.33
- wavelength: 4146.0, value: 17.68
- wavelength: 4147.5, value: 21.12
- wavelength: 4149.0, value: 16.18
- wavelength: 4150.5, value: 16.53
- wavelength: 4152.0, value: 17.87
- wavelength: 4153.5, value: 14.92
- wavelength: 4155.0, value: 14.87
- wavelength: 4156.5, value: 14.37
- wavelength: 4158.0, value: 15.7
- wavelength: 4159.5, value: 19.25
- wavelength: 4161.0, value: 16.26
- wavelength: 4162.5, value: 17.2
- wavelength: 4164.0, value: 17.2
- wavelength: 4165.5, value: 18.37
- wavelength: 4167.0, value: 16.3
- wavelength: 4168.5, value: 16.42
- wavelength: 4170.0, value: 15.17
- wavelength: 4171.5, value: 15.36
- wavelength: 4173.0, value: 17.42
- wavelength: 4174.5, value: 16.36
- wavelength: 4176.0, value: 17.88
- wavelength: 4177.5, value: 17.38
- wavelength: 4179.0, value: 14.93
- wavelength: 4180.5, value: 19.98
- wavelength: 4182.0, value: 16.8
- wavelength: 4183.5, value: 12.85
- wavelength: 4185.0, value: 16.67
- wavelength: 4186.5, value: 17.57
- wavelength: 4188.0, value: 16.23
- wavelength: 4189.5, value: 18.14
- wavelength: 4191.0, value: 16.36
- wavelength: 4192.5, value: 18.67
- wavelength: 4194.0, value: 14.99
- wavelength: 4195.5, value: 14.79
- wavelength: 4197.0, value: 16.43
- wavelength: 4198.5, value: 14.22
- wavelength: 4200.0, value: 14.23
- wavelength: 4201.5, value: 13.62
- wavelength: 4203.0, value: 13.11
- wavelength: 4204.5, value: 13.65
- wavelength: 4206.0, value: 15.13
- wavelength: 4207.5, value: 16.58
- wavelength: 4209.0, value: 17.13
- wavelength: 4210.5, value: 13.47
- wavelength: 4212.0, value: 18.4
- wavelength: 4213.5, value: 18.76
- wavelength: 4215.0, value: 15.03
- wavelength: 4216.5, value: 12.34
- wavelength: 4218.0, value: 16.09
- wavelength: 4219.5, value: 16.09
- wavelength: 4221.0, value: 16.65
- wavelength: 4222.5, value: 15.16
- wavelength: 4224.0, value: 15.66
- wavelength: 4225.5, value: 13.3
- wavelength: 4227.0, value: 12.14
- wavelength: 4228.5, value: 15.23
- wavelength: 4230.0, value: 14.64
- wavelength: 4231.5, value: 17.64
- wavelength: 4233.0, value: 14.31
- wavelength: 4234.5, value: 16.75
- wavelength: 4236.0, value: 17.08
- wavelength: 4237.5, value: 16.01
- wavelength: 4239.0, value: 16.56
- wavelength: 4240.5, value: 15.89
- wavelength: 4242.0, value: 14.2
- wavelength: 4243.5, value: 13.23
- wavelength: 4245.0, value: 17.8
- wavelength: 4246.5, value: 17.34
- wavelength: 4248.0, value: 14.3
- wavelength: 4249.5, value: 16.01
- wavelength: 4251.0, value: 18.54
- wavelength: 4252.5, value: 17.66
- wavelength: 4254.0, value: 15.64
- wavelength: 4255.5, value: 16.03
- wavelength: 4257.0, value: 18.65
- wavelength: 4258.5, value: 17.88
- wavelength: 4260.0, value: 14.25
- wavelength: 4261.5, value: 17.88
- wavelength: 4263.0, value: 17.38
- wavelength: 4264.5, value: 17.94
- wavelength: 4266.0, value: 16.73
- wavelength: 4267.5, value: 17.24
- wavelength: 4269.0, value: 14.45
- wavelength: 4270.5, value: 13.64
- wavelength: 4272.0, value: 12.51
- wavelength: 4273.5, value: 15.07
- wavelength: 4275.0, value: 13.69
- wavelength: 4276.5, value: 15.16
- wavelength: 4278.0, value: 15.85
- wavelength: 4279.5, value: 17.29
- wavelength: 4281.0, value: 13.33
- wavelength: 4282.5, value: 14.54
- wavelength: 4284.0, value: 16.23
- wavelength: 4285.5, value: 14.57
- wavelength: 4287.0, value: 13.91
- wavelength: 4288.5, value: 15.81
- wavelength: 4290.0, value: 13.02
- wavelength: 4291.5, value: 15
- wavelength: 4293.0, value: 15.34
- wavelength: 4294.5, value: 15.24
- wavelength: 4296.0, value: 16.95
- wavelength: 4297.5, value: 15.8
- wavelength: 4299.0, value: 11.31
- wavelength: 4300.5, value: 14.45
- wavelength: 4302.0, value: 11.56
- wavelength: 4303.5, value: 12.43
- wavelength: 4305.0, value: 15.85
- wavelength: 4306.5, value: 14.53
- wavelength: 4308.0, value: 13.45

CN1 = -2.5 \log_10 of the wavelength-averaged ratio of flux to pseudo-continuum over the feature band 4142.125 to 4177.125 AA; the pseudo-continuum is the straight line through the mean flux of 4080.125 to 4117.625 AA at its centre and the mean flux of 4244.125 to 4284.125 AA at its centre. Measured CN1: -0.07 mag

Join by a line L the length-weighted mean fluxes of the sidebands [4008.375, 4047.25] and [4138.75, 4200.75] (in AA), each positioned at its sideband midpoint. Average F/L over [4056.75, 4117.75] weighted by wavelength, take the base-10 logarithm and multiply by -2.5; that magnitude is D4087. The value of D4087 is 0.06 mag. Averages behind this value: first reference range 16.1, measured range 15.4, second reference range 16.5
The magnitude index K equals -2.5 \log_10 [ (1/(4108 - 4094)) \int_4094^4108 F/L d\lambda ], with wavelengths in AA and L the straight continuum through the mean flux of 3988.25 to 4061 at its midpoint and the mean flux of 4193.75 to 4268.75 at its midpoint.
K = 0.18 mag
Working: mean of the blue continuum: 16.5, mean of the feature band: 13.7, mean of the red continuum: 15.8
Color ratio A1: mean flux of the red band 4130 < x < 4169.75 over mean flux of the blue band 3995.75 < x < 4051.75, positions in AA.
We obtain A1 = 1.0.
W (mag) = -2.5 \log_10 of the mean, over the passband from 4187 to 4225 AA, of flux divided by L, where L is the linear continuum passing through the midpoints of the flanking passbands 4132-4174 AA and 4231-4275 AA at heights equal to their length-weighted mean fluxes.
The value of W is 0.05 mag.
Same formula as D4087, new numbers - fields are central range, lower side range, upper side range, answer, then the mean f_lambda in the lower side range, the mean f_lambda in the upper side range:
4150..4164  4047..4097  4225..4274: -0.04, 15.8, 15.9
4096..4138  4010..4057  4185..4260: 0.02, 16.2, 15.8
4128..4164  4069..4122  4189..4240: -0.07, 15.3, 15.5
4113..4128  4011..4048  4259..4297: -0.09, 16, 15.3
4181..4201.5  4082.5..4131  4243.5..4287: -0.01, 15.7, 15.9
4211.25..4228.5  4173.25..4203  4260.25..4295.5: 0.03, 16.2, 15.3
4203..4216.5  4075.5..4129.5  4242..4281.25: 0.01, 15.5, 16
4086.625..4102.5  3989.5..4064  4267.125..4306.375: 0.12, 16.5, 14.6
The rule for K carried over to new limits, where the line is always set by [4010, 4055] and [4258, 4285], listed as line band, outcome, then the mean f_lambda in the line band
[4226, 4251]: 0.00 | 15.6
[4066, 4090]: 0.05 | 15.4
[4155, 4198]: -0.05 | 16.6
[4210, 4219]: 0.00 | 15.8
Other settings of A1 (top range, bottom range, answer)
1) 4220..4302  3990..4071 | 0.94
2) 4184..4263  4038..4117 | 1.03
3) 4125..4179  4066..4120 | 1.08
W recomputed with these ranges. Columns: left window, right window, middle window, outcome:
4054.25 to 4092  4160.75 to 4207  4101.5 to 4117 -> 0.011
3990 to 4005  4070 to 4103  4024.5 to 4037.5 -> 0.007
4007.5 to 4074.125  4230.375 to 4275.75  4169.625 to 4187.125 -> -0.027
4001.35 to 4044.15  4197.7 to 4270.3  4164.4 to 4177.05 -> -0.043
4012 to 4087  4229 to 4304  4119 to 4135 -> -0.031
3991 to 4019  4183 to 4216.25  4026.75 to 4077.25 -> 0.053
